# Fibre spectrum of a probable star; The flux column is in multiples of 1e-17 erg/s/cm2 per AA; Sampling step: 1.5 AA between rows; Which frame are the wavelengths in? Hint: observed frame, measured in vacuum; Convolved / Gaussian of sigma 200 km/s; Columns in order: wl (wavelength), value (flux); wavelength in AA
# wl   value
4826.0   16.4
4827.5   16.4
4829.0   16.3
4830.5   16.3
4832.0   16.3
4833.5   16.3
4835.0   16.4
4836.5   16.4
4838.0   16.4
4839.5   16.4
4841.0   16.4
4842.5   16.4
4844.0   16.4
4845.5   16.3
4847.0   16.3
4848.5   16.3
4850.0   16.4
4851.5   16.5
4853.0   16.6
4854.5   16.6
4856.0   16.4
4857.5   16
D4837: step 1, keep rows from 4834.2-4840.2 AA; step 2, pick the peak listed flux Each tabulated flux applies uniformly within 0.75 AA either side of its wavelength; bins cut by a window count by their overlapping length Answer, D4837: 16.4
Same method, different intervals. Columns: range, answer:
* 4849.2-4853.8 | 16.6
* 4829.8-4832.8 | 16.3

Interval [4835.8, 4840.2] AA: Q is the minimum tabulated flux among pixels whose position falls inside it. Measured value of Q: 16.4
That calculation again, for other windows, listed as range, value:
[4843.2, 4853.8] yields 16.3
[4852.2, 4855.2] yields 16.6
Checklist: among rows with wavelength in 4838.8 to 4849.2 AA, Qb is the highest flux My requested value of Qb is 16.4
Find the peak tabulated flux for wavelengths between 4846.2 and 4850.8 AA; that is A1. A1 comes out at 16.4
